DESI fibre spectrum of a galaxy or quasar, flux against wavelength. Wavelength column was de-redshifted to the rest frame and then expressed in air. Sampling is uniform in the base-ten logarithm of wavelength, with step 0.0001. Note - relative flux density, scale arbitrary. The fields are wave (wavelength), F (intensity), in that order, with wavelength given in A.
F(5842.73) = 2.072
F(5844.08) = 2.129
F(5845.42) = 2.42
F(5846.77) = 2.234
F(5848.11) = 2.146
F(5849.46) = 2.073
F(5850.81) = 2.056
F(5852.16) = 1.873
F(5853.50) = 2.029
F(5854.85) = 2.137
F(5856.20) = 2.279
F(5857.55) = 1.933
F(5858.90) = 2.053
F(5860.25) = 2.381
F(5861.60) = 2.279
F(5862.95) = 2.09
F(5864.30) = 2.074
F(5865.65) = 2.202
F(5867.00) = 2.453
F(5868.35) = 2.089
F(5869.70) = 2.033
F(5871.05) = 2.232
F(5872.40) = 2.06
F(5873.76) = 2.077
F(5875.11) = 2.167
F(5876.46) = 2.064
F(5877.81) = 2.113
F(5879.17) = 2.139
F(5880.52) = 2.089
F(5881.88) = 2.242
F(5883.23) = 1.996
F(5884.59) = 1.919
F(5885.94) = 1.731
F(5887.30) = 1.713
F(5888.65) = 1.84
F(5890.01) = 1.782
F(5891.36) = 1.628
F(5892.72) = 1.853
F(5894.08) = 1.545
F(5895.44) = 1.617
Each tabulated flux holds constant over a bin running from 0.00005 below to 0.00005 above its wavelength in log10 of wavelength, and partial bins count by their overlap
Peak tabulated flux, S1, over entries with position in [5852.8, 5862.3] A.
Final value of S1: 2.381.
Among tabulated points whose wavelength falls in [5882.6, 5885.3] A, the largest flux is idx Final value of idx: 1.996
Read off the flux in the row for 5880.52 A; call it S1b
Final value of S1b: 2.089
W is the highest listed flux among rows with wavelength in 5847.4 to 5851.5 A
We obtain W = 2.146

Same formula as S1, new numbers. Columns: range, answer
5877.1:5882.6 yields 2.242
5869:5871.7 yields 2.232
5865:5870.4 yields 2.453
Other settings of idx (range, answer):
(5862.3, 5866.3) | 2.202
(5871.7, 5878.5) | 2.167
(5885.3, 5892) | 1.84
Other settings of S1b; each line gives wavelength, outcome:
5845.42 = 2.42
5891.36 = 1.628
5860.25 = 2.381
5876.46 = 2.064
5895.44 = 1.617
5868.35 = 2.089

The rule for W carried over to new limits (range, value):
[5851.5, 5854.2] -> 2.029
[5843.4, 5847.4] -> 2.42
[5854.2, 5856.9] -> 2.279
